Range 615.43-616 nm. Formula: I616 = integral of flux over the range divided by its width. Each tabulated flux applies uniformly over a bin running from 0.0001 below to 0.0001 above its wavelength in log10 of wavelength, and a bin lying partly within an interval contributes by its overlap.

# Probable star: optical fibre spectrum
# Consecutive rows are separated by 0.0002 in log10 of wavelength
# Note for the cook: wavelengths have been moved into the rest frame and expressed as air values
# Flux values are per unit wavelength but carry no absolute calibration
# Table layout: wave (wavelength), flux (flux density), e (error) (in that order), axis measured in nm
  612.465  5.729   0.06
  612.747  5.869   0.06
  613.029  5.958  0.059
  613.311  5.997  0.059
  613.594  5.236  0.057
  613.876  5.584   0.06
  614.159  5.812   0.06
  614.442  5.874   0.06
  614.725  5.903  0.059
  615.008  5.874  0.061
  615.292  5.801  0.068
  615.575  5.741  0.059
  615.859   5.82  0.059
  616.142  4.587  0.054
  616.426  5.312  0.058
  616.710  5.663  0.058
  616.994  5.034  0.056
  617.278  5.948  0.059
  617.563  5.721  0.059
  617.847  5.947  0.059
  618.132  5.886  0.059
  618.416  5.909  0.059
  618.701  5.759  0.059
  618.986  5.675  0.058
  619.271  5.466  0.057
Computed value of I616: 5.78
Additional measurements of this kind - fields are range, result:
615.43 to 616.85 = 5.43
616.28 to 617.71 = 5.53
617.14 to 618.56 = 5.88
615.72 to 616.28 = 5.21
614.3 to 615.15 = 5.88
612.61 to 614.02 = 5.73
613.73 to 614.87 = 5.79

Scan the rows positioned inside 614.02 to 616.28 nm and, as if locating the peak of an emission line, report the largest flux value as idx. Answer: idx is 5.903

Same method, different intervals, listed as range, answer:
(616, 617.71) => 5.948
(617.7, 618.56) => 5.947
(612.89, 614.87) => 5.997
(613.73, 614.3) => 5.812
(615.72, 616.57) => 5.82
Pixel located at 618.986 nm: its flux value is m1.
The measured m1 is 5.675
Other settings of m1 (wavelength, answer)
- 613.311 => 5.997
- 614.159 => 5.812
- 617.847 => 5.947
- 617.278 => 5.948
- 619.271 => 5.466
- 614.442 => 5.874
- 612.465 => 5.729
